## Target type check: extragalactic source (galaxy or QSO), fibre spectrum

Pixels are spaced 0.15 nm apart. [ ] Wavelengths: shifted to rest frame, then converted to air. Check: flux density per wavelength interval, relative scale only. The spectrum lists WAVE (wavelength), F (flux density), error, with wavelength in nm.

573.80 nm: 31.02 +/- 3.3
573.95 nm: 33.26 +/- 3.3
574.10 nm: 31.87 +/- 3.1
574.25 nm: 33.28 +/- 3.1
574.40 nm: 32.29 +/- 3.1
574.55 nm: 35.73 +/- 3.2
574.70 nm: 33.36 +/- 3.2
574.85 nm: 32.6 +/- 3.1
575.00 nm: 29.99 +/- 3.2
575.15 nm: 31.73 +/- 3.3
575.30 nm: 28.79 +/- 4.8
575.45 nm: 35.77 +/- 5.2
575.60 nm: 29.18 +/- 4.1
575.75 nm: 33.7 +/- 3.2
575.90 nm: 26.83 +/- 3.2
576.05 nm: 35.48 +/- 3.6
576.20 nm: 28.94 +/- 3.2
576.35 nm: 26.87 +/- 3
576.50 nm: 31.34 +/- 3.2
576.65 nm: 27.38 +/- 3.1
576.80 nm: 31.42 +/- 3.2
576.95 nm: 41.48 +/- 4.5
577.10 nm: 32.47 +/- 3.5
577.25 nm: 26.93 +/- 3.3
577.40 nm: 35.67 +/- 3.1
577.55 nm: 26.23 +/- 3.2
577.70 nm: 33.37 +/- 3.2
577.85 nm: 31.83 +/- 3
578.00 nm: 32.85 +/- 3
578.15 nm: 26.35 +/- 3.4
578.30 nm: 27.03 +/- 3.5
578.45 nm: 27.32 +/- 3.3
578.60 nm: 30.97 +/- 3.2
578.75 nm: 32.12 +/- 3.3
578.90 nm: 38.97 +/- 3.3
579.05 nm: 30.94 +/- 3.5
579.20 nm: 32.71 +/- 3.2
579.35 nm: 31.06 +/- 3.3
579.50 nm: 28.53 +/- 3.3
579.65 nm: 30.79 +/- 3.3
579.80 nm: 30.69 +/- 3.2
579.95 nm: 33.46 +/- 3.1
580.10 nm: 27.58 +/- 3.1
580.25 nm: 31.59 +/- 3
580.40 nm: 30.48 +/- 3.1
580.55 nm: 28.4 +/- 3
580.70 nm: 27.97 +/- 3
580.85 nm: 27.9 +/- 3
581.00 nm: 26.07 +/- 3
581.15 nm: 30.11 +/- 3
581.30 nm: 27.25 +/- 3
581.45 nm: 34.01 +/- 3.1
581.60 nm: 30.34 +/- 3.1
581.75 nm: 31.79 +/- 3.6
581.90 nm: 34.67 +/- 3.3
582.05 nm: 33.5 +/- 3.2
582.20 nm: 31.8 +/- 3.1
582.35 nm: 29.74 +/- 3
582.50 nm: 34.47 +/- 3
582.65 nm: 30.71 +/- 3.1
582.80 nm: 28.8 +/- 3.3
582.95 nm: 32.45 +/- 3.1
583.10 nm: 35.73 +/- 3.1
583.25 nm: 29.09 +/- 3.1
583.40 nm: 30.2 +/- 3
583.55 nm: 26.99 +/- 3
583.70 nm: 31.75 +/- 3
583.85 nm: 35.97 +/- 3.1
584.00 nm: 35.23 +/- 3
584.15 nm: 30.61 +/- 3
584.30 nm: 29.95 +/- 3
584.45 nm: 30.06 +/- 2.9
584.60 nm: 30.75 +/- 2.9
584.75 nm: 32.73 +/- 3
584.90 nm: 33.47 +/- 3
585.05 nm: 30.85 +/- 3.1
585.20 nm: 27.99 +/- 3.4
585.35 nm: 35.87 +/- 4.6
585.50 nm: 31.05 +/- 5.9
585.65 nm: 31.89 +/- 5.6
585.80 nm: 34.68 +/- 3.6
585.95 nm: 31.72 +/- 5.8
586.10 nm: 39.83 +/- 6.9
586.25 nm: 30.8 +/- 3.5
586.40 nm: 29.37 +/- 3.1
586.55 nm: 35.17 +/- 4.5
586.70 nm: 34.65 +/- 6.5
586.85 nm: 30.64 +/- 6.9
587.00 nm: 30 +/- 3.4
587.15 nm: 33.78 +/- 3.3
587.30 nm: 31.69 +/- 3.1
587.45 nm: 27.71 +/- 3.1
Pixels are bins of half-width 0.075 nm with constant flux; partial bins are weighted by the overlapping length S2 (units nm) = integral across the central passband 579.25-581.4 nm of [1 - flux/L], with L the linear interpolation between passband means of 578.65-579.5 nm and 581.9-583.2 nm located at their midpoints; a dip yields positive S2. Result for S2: 0.20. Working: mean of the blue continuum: 32.7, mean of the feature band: 29.5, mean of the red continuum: 32.2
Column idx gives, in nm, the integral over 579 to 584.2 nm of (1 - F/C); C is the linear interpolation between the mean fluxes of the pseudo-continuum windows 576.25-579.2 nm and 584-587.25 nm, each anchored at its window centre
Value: 0.12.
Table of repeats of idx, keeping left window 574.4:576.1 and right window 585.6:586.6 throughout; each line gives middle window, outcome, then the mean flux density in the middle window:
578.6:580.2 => 0.04 nm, 31.6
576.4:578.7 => 0.11 nm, 30.8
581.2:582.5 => 0.04 nm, 31.8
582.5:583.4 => 0.04 nm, 31.5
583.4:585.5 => 0.10 nm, 31.6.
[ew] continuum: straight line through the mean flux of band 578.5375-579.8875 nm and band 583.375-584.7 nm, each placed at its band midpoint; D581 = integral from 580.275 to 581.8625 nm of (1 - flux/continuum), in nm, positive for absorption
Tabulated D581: 0.10 nm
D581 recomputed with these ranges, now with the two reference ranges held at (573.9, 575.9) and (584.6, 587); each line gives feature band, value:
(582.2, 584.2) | 0.049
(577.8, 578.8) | 0.082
